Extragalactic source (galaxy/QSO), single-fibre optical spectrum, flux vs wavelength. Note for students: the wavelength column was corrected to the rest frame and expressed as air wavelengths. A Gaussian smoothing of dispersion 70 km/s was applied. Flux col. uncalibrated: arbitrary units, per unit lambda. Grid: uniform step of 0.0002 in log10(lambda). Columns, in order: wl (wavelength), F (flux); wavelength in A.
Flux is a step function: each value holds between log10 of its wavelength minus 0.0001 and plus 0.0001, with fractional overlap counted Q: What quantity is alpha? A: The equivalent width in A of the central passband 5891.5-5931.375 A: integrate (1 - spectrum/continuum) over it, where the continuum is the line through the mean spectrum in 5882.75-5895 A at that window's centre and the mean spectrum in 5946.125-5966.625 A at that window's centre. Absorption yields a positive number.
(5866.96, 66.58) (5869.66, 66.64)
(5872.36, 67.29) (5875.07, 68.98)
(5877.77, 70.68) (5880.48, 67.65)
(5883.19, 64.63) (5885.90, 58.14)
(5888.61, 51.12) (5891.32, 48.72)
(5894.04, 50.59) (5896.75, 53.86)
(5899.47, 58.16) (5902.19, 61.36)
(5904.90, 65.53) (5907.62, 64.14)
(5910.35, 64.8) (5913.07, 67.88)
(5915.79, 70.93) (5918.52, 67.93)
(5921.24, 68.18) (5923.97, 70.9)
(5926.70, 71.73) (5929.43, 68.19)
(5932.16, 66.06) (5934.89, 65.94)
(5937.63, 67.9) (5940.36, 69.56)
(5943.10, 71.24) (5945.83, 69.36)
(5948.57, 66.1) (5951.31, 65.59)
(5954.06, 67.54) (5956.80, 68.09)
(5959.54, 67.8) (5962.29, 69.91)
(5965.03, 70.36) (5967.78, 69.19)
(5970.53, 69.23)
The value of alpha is -3.6 A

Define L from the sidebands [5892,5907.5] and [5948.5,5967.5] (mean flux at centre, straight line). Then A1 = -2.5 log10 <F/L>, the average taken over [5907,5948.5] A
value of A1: -0.09 mag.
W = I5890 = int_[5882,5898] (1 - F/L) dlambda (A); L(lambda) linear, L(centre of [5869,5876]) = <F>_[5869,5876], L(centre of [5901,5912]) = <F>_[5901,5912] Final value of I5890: 2.8 A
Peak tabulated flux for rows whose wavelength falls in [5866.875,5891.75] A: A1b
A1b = 70.68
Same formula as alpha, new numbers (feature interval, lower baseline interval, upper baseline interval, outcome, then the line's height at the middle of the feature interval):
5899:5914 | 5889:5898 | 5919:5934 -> -1.50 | 58.1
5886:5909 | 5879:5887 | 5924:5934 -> 3.03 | 65.3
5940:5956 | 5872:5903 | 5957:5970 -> -0.21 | 67.3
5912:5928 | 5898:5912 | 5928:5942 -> -1.08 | 65.2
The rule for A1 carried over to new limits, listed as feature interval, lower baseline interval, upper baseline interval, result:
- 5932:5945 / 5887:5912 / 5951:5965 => -0.060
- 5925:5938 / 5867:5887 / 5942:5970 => -0.003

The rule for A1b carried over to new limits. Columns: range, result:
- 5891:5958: 71.73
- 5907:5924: 70.93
